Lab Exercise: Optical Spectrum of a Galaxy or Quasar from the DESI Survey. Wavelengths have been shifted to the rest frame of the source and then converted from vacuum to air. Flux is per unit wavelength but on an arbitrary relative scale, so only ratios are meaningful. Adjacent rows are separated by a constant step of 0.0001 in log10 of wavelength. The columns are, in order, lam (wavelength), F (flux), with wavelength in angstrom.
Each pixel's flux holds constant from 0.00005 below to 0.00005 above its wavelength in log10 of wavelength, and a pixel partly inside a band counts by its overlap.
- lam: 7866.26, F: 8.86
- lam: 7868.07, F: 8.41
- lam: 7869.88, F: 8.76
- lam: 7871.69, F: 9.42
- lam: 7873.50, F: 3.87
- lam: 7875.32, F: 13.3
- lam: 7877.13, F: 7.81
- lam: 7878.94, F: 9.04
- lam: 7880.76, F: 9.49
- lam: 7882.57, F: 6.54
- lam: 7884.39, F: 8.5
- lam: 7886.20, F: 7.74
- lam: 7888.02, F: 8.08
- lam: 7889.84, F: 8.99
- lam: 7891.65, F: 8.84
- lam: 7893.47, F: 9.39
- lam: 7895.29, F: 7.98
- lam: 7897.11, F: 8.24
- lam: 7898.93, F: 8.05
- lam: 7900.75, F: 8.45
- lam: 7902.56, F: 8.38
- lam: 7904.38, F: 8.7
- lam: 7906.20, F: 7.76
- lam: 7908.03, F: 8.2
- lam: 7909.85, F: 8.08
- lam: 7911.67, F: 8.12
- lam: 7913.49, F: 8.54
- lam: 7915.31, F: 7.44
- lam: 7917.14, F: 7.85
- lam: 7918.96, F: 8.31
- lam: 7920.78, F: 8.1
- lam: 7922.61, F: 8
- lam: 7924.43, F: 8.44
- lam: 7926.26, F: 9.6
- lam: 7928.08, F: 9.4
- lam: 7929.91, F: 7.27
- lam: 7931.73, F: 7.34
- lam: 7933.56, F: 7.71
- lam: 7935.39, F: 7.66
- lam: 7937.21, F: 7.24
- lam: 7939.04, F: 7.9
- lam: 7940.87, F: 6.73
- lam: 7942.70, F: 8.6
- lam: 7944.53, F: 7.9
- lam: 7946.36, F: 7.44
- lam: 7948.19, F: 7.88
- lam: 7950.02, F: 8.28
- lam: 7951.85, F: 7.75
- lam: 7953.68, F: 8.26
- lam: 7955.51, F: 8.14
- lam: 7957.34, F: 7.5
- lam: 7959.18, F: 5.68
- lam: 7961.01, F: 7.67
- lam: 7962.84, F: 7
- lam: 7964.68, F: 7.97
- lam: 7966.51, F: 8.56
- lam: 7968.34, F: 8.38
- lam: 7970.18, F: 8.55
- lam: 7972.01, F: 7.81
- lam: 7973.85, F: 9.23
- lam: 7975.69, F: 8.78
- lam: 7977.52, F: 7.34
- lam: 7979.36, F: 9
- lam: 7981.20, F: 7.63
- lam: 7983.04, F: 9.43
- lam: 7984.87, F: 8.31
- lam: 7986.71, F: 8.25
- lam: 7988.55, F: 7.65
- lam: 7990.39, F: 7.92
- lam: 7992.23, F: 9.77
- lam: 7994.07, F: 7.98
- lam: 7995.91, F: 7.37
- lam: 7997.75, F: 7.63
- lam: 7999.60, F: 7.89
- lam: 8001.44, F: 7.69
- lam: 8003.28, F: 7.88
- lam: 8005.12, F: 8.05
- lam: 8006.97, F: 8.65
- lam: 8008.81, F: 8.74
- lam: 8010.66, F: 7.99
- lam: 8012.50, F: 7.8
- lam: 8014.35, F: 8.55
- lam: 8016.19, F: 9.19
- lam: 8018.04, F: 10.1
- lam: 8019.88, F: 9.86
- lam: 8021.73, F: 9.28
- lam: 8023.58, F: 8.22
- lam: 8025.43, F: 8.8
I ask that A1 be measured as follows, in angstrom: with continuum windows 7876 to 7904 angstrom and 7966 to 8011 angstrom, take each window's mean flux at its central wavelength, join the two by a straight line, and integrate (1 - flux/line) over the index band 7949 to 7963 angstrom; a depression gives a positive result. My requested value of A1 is 1.3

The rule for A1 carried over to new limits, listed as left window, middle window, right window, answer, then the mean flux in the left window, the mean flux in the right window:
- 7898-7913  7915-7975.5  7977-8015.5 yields 2.0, 8.23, 8.18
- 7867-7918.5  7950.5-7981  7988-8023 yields 1.6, 8.36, 8.43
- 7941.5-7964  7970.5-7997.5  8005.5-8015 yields -1.0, 7.66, 8.32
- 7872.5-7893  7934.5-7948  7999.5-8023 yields 1.3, 8.41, 8.61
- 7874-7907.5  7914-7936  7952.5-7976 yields 0.4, 8.56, 7.94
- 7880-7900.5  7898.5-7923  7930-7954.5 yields -0.1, 8.34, 7.73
